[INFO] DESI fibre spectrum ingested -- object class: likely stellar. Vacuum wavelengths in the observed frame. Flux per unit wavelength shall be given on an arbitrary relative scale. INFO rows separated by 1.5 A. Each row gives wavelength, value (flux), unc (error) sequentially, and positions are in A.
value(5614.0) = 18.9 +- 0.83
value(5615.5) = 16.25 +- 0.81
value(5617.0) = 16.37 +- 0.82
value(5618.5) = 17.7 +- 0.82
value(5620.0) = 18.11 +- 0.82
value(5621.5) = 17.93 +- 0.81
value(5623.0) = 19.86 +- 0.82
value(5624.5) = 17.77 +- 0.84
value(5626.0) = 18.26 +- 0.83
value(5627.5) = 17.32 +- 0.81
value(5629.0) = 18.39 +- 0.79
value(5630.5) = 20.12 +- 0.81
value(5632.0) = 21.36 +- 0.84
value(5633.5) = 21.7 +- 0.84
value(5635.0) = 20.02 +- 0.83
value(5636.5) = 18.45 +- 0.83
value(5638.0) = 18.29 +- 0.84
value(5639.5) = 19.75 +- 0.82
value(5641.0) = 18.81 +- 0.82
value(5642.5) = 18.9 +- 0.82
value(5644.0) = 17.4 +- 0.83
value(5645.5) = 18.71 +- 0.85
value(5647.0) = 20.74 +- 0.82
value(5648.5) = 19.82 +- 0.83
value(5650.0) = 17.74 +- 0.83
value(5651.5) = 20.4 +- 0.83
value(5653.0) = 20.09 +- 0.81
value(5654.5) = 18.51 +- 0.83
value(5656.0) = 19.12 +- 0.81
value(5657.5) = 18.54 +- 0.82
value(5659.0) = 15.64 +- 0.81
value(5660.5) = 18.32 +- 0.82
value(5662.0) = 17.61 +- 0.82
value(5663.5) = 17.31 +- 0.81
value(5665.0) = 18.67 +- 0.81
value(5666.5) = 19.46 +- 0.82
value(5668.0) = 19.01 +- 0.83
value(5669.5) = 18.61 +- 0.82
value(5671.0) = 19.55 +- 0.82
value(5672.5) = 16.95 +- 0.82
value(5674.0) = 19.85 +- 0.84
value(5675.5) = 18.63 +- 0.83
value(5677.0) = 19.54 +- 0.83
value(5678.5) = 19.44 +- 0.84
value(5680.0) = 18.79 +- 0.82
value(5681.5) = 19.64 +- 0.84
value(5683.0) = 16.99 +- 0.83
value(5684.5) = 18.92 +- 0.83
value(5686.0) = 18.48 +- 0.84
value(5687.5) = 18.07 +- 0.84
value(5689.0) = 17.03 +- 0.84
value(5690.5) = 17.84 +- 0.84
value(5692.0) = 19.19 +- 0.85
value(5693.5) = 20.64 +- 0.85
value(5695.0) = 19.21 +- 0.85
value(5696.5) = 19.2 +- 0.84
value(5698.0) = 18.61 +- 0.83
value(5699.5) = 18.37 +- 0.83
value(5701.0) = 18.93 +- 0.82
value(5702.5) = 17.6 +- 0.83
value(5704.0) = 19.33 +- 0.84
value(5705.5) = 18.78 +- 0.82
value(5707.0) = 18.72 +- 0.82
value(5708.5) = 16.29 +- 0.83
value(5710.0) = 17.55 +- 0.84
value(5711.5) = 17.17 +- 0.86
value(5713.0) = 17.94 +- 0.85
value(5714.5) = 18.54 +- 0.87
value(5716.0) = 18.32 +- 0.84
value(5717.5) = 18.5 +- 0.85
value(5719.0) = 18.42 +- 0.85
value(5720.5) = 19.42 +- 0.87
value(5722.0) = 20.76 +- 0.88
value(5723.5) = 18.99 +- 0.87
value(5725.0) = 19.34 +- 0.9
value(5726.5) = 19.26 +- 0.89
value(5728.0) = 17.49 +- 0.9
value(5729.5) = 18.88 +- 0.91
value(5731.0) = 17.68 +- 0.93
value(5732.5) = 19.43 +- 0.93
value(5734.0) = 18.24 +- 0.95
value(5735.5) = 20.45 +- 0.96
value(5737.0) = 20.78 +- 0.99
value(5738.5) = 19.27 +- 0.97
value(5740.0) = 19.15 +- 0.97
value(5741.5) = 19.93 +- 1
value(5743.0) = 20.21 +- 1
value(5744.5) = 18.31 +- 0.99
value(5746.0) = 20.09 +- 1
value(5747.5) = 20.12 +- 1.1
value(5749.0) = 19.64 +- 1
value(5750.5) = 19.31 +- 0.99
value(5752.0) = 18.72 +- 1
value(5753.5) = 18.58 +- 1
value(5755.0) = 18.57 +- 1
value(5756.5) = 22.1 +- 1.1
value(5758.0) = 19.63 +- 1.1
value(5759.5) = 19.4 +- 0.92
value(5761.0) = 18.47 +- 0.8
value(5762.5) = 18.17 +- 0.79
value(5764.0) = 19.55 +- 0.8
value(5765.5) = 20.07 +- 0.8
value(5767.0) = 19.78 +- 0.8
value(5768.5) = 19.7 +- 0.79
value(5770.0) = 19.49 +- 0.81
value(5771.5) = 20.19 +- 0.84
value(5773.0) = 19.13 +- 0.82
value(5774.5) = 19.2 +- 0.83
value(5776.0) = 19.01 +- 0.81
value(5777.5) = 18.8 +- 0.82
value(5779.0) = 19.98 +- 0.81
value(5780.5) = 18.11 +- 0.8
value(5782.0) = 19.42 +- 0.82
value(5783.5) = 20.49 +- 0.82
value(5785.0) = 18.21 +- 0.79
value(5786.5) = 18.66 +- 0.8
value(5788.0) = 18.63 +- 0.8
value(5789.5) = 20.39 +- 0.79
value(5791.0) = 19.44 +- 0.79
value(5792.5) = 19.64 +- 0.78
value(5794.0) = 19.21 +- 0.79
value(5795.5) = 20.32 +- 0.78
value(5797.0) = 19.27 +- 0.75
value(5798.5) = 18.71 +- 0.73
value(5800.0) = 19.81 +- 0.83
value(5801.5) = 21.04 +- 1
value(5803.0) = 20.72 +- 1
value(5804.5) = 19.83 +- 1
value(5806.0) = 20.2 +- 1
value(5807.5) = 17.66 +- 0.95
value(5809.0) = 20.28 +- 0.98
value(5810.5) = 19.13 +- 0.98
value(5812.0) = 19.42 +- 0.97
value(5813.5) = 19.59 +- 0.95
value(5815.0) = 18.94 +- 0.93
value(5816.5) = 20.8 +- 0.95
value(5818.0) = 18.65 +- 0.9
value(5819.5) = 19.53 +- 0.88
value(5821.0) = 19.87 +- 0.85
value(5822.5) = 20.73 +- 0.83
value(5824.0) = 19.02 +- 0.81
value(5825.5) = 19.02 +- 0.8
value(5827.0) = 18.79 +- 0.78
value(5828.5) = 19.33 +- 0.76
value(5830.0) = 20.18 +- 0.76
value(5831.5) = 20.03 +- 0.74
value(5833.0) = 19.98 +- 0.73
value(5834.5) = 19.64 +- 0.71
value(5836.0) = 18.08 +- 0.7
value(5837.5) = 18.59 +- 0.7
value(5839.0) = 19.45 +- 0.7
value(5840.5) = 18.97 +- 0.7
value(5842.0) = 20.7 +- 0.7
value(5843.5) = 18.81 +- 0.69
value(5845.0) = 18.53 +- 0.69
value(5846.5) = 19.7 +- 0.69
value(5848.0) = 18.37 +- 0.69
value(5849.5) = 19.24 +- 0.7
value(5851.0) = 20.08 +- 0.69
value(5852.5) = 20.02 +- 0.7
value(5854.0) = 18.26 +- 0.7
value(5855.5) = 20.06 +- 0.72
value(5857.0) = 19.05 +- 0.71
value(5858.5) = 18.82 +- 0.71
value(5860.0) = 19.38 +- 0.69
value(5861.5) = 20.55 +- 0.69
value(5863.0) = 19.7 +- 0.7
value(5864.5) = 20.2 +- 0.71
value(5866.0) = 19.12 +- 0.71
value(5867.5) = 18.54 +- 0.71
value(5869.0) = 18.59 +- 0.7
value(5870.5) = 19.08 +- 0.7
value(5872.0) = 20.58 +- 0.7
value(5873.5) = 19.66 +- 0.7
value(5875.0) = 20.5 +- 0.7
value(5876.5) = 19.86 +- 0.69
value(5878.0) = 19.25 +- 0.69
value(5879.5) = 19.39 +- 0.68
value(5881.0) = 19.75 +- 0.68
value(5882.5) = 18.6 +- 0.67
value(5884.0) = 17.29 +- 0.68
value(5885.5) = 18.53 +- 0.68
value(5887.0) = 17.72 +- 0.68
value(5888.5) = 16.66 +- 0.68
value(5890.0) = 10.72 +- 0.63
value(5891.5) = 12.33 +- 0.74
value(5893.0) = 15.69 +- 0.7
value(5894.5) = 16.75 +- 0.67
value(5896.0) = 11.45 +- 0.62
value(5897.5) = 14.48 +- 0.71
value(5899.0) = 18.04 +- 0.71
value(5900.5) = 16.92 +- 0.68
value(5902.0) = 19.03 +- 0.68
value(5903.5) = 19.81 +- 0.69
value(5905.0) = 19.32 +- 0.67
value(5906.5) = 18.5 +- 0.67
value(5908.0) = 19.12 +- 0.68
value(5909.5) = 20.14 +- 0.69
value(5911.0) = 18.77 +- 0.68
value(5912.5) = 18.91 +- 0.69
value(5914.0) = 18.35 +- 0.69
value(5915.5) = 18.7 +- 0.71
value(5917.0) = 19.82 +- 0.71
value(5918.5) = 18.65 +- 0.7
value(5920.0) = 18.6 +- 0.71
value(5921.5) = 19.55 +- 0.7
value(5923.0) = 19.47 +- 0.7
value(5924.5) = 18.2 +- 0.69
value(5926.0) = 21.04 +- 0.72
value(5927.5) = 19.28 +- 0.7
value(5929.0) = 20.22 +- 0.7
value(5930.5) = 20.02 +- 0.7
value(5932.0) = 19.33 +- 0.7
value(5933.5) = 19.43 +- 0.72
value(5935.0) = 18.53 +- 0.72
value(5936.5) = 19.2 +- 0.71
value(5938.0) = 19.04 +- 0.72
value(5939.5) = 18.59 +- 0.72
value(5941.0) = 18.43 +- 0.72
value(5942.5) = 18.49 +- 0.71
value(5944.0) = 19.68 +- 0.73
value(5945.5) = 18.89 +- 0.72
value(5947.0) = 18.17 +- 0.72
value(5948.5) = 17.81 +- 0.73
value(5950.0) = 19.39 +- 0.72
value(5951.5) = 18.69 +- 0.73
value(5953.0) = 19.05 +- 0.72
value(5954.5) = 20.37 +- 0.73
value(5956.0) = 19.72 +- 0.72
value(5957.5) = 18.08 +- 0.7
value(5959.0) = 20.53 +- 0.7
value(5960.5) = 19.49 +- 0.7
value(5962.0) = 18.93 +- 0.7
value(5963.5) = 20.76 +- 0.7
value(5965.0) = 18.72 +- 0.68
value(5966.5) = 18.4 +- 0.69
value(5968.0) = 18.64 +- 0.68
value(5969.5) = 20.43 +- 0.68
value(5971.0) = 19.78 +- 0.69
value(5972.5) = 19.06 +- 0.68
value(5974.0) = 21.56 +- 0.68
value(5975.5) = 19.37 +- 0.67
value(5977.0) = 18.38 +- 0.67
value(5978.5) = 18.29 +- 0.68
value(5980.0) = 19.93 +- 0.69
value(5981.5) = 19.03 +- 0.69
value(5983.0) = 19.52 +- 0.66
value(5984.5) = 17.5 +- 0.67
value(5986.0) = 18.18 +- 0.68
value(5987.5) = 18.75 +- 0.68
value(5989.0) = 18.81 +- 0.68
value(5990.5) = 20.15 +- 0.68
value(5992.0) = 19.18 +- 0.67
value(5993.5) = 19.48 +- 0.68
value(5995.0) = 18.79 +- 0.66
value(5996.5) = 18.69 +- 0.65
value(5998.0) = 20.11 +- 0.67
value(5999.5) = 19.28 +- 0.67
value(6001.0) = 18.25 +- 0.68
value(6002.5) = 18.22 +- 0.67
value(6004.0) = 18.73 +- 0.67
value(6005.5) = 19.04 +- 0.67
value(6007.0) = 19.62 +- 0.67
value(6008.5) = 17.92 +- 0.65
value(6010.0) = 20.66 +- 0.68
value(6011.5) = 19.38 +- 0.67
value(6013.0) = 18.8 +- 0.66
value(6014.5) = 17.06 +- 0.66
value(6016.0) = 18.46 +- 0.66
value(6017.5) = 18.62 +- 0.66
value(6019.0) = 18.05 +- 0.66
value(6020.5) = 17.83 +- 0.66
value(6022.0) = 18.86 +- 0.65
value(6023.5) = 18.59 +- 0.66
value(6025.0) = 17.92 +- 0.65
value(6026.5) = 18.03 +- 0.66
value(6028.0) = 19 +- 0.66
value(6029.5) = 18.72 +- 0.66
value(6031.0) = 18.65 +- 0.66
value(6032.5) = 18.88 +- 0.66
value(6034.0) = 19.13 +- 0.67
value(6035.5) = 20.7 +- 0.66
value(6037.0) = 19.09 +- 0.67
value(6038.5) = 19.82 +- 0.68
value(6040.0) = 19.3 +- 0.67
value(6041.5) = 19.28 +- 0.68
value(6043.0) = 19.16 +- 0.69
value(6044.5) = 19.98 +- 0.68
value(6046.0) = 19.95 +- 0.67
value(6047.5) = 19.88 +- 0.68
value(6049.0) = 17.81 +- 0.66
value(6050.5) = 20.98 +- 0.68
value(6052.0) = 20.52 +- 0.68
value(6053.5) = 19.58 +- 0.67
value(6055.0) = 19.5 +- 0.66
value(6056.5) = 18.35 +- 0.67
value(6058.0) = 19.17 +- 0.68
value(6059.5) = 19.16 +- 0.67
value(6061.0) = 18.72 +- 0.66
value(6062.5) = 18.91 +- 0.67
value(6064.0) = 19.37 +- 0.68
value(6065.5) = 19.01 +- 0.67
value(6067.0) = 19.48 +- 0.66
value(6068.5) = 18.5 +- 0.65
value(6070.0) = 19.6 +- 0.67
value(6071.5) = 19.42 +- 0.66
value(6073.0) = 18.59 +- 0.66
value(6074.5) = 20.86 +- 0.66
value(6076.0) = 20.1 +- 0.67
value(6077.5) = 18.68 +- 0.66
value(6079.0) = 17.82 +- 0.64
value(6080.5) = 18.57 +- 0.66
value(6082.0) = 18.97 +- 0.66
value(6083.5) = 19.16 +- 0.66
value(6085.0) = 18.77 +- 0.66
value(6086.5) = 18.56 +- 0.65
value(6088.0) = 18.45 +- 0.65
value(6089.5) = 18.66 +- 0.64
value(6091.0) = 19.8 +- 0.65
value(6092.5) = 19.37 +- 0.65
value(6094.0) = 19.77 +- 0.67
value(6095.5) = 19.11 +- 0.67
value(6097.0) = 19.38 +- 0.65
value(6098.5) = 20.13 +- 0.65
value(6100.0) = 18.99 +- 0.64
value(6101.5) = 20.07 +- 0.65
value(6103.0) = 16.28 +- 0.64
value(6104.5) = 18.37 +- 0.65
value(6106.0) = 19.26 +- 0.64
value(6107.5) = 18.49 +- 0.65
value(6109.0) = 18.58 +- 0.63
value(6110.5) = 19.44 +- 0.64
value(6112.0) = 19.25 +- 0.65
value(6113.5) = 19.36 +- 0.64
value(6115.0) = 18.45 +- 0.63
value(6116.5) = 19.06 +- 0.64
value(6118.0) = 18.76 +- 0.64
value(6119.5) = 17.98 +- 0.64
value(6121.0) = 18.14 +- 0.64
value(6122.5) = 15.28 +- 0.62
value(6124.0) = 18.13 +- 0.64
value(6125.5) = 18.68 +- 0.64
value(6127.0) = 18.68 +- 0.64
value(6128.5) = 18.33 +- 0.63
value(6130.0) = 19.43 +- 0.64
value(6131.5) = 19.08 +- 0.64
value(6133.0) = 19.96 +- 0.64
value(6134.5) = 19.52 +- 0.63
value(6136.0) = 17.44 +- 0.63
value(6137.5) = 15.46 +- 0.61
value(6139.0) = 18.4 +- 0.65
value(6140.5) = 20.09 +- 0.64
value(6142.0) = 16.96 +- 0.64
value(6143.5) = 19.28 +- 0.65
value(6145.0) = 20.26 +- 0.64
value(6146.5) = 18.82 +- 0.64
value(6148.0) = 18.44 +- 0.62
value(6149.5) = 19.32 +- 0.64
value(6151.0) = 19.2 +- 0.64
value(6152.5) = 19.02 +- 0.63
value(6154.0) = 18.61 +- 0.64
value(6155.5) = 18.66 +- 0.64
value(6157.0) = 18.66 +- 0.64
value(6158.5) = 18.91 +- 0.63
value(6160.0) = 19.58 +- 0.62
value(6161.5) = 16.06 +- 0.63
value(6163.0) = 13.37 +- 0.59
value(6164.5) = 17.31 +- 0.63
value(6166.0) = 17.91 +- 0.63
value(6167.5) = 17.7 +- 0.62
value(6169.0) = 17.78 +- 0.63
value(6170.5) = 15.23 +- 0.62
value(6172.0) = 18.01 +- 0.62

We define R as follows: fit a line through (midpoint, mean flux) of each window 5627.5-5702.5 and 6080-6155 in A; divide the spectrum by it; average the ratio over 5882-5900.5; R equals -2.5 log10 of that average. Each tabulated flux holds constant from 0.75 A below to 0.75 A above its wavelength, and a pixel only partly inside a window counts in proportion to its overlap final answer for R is 0.20 mag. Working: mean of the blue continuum 18.9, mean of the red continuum 18.8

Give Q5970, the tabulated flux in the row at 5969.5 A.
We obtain 20.43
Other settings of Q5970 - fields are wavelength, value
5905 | 19.32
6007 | 19.62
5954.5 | 20.37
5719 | 18.42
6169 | 17.78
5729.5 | 18.88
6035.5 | 20.7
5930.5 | 20.02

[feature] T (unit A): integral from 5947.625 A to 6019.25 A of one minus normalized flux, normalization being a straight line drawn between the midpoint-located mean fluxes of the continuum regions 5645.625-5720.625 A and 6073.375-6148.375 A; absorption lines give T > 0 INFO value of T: -1.4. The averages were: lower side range 18.6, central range 19.1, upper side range 18.8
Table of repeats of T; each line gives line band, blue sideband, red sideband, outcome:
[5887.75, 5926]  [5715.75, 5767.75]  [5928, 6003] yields 3.19 A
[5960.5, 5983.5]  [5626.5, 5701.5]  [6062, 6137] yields -0.64 A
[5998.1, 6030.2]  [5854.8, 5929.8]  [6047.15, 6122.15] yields 0.30 A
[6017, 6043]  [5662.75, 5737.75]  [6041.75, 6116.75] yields 0.31 A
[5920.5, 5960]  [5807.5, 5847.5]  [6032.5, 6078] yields 0.44 A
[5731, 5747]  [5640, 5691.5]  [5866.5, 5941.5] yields -0.82 A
